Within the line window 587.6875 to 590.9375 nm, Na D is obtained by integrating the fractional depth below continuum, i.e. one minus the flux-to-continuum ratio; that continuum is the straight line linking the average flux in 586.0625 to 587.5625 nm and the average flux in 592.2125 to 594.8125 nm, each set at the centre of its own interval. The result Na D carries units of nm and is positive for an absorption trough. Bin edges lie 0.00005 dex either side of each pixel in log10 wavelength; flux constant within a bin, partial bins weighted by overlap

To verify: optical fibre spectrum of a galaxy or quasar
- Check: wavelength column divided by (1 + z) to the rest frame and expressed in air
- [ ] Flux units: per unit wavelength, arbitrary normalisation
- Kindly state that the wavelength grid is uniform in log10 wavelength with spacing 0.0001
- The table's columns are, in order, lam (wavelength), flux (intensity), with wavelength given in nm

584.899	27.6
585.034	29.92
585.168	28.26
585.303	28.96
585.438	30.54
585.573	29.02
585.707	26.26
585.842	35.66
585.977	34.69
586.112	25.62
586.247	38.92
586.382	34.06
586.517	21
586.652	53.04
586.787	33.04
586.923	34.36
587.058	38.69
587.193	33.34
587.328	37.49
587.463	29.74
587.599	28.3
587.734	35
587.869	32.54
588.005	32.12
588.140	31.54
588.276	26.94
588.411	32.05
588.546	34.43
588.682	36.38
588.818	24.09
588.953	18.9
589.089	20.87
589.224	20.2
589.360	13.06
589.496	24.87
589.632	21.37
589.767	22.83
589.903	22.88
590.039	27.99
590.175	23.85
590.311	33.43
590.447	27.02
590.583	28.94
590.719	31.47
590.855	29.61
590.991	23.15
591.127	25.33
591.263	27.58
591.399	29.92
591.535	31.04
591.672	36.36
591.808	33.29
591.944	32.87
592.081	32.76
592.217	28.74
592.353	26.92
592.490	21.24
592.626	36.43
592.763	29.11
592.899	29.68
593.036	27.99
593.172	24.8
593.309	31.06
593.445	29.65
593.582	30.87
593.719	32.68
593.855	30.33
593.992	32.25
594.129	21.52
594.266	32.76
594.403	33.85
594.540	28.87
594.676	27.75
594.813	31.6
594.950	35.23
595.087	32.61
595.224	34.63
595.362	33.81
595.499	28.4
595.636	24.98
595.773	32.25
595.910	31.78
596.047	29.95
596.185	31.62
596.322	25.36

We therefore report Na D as 0.54 nm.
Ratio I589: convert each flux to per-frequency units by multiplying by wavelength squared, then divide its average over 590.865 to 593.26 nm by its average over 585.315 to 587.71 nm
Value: 0.90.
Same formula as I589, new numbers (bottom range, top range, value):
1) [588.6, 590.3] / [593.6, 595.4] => 1.35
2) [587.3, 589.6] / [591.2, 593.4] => 1.09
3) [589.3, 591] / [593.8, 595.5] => 1.24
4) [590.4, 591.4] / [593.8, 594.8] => 1.08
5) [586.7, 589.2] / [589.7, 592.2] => 0.94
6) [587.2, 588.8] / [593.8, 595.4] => 0.99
